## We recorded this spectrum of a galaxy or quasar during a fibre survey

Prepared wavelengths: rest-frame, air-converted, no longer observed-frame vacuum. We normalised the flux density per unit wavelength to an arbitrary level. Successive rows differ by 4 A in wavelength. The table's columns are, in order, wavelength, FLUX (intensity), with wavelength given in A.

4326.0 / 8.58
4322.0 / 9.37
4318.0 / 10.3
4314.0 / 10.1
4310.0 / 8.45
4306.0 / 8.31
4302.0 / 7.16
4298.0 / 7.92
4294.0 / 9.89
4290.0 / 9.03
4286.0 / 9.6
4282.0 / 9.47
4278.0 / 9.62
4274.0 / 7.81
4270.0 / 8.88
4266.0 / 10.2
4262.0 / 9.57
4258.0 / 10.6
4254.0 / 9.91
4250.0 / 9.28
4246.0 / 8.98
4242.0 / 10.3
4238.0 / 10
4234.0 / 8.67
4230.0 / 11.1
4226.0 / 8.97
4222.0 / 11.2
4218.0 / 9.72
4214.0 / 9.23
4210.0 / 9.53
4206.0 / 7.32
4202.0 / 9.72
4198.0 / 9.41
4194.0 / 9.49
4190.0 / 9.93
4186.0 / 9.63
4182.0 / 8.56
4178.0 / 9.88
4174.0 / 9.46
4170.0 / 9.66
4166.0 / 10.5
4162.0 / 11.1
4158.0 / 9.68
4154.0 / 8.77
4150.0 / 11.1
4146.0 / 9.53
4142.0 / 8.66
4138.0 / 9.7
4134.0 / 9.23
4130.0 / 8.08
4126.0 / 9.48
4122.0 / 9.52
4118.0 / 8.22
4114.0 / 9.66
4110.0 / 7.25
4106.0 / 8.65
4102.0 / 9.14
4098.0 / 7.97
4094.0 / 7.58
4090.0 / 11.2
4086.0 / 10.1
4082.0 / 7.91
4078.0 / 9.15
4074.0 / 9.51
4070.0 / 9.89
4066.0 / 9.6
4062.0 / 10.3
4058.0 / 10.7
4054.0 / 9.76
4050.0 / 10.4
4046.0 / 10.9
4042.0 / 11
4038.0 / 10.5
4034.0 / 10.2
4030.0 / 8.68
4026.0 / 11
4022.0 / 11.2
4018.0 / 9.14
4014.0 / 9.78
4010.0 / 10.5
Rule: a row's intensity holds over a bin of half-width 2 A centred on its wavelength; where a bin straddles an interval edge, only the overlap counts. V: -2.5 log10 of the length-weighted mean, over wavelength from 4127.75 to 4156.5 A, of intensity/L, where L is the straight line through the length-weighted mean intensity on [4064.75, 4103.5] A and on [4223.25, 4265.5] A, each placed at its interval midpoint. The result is 0.01 mag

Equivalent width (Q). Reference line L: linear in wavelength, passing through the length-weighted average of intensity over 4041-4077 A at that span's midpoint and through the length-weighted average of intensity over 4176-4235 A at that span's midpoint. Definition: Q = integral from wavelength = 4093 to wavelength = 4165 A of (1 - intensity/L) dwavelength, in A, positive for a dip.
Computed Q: 5.37 A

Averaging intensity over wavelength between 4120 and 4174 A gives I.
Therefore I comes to 9.61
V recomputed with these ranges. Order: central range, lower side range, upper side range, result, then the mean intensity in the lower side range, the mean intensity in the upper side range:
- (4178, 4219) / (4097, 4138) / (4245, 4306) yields -0.03 mag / 8.79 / 9.17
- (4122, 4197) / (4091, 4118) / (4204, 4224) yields -0.08 mag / 8.47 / 9.4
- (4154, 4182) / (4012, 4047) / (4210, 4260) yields 0.01 mag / 10.2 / 9.82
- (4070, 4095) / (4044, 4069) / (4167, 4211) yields 0.08 mag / 10.3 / 9.35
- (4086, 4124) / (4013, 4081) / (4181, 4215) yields 0.10 mag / 10.1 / 9.22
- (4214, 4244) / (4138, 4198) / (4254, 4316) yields -0.06 mag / 9.7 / 9.13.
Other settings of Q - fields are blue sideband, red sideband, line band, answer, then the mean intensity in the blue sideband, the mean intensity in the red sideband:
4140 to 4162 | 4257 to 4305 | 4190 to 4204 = -0.17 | 9.69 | 9.1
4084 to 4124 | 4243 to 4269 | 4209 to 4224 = -0.65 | 8.93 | 9.74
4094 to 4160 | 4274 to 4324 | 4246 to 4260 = -1.18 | 9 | 9.05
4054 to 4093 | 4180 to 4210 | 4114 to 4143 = 1.38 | 9.76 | 9.18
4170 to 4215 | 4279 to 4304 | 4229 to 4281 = -3.12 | 9.31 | 8.88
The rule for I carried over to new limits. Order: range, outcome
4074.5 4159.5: 9.08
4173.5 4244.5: 9.56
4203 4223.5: 9.37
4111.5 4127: 9.14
